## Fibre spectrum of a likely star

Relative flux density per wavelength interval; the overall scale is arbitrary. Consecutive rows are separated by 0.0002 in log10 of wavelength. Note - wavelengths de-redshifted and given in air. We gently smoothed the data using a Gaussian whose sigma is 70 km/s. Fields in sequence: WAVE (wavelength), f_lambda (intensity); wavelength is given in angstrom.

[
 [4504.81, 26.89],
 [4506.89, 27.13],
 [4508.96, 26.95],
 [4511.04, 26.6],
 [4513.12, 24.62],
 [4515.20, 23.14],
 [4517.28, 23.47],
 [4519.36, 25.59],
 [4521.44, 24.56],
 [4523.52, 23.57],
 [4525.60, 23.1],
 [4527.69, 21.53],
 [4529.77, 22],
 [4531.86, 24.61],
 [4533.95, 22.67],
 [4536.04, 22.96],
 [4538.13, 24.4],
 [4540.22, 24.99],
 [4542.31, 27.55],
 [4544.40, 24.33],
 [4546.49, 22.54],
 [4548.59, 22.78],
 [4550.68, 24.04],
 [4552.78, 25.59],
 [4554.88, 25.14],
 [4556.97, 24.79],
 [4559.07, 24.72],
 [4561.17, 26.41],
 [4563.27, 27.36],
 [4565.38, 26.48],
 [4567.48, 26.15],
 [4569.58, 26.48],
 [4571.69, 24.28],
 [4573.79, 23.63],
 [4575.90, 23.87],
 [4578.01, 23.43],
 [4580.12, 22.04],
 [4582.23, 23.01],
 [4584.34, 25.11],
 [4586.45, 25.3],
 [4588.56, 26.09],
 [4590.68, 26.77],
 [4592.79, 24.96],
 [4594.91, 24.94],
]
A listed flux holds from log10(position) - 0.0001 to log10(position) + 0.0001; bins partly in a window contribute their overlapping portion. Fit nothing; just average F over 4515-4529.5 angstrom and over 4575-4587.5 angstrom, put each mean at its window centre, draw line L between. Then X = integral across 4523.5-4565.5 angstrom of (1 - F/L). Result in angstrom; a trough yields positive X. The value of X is -1.26 angstrom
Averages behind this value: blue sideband 23.5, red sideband 23.8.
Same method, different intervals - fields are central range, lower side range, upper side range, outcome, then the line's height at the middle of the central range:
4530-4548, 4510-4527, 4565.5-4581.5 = 0.14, 24.3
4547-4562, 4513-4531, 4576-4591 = -0.46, 23.9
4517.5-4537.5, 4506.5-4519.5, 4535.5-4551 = 1.09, 24.8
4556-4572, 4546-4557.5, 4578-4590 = -1.10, 24.2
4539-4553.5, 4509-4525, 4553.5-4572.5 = 0.48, 25.4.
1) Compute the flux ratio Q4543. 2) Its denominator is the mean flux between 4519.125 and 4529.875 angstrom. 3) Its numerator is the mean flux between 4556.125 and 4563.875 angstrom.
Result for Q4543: 1.10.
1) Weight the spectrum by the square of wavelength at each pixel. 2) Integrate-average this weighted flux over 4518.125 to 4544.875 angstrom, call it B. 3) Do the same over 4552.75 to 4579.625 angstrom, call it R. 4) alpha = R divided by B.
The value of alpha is 1.07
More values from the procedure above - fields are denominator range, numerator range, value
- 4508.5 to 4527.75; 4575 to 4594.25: 1.04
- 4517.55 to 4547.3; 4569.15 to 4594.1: 1.05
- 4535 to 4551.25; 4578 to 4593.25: 1.04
